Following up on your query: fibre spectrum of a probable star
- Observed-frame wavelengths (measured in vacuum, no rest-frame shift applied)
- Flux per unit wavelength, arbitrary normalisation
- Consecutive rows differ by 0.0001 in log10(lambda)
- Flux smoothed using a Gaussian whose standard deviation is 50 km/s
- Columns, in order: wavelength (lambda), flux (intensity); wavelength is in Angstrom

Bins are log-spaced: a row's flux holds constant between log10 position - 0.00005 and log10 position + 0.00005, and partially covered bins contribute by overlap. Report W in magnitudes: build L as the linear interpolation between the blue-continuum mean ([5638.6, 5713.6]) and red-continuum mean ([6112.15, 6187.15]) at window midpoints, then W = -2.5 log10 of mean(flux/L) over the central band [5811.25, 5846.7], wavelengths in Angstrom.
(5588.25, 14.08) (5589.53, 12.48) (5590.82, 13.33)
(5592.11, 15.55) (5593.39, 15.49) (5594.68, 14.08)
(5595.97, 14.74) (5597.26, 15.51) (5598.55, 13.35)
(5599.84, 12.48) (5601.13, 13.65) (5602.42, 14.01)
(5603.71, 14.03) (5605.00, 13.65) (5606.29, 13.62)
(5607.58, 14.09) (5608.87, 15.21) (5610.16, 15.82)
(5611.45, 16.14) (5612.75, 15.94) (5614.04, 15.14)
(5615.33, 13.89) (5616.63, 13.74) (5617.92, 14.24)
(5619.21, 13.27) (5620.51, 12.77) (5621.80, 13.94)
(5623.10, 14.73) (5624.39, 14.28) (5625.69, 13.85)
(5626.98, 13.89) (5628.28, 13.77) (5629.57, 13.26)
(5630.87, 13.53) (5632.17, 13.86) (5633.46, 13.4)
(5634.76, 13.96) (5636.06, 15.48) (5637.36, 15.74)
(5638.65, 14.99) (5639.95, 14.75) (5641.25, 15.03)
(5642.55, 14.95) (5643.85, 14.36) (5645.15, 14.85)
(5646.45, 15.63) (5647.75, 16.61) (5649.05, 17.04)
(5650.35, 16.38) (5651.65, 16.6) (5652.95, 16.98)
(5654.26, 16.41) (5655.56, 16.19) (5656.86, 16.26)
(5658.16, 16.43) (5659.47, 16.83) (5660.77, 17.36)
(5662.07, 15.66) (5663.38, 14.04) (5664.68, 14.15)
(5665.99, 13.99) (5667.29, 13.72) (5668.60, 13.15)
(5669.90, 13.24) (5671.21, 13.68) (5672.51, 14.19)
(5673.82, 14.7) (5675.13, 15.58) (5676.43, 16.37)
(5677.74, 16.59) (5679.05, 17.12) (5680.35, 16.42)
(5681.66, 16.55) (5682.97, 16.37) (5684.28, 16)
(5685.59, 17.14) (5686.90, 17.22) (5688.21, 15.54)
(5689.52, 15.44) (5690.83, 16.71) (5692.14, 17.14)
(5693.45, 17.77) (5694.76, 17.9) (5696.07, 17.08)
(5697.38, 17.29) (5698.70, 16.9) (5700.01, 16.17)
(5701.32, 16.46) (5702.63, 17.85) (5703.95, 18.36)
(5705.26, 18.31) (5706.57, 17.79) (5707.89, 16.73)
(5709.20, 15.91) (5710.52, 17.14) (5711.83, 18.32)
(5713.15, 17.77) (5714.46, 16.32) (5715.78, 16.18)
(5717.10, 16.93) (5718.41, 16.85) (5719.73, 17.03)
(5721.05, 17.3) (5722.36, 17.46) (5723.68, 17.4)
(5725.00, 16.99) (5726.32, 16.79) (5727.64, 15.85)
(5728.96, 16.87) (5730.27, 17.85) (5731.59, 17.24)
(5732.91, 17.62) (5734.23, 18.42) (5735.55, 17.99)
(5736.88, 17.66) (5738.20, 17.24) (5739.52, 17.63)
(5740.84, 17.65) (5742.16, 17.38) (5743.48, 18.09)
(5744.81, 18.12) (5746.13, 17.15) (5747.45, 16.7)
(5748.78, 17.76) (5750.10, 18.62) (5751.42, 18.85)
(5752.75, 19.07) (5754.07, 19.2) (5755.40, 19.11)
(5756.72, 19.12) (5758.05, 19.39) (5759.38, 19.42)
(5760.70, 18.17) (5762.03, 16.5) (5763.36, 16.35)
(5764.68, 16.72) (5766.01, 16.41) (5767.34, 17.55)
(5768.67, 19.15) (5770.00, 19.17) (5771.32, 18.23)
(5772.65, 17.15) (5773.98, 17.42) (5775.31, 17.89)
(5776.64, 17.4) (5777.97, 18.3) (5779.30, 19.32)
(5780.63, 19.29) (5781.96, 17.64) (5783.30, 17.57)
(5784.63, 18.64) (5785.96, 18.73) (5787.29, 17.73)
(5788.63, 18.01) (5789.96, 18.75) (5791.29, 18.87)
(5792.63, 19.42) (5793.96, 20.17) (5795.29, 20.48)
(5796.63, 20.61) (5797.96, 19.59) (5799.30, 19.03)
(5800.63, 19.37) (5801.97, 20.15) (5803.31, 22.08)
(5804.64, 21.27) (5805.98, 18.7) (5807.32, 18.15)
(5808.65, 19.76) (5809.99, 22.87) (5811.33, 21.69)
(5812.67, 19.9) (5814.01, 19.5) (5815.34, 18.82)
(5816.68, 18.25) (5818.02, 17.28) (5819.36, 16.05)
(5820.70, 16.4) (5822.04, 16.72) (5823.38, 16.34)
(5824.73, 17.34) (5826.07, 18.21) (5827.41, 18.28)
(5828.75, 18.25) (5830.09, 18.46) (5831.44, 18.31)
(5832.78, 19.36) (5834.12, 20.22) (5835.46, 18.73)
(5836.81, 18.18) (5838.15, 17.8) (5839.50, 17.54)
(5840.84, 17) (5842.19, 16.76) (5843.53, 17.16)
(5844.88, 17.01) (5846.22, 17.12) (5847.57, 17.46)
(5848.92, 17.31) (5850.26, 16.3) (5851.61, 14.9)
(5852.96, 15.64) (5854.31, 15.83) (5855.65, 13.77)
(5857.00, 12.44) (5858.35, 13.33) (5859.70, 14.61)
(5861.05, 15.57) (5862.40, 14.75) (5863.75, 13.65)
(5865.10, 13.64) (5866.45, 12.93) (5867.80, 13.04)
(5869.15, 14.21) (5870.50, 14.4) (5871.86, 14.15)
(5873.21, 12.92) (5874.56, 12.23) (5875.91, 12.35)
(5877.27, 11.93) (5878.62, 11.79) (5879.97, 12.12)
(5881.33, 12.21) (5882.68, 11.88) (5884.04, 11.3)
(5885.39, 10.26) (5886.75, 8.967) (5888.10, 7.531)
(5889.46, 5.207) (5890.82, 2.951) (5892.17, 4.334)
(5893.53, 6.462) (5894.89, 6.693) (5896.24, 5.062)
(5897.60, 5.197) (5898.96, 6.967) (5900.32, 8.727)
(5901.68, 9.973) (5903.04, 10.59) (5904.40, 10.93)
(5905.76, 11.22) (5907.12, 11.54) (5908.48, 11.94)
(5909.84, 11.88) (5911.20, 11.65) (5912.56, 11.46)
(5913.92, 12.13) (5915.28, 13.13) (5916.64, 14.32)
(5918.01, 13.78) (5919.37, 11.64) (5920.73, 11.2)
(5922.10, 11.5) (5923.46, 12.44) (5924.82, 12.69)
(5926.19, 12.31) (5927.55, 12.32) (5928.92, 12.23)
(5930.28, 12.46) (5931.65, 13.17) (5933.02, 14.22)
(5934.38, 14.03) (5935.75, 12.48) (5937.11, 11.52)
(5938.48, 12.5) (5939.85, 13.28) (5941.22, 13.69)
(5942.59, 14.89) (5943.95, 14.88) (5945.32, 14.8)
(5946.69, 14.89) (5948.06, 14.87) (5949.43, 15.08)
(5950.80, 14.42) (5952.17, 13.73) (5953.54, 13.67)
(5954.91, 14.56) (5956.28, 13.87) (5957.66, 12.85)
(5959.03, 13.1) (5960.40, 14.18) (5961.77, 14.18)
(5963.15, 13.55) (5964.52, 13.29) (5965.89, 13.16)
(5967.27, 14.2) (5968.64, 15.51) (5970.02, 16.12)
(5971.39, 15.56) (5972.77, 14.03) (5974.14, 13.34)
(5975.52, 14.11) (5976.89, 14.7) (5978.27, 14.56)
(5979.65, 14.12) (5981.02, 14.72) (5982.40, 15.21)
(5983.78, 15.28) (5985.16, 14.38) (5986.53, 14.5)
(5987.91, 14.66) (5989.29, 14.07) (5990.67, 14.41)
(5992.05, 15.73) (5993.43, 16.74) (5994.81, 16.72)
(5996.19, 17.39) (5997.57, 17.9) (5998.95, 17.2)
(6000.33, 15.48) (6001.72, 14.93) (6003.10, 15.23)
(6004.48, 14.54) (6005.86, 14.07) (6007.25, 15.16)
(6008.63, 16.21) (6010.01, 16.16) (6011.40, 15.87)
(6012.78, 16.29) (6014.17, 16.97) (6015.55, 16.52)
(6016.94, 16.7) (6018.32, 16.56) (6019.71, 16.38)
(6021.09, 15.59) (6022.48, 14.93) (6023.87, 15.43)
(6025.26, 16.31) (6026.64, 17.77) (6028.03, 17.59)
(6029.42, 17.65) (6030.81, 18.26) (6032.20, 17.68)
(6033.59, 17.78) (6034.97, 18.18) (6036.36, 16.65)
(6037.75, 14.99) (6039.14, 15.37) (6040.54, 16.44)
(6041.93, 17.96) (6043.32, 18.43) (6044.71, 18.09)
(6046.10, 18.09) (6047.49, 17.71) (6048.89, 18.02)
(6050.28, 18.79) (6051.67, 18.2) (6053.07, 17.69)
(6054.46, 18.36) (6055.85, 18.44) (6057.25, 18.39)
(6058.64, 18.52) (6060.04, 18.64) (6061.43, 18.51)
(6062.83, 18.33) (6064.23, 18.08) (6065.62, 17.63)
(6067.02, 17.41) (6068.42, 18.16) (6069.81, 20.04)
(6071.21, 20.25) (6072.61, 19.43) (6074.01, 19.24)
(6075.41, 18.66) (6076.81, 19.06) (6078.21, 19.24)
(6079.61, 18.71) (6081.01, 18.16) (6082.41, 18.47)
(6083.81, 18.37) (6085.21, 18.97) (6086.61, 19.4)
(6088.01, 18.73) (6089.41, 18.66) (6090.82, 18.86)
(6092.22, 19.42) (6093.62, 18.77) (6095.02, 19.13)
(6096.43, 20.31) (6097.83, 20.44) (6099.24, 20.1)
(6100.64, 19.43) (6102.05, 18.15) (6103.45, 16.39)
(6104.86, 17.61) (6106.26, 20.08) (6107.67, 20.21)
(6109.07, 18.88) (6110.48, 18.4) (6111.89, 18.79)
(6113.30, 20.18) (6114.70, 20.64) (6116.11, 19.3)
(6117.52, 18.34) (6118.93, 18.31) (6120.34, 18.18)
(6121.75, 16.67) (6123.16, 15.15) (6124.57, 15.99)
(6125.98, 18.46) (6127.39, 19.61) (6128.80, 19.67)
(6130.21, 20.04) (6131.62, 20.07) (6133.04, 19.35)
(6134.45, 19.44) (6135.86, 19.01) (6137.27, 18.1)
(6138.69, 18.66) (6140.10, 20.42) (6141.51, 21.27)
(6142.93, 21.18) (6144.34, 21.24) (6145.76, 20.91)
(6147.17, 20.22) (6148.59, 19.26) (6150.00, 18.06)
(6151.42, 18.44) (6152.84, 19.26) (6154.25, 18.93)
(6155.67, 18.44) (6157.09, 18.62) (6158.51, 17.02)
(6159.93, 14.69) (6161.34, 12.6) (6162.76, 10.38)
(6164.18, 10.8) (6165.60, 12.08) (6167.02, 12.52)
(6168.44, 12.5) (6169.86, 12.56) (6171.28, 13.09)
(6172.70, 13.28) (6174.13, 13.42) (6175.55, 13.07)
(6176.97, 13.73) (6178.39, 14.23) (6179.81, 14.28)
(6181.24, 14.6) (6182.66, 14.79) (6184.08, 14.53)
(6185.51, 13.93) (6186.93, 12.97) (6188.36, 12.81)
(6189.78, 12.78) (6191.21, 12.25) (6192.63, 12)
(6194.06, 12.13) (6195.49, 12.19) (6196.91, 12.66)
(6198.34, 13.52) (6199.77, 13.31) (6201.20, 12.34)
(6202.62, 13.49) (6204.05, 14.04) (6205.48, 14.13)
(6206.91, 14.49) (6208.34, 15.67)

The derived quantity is -0.10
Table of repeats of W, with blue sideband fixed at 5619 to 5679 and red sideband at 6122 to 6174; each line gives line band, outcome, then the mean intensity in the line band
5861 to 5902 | 0.47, 10.4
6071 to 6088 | -0.12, 18.9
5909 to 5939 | 0.28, 12.5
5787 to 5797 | -0.23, 19.3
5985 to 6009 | 0.07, 15.5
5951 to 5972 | 0.16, 14.1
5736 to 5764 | -0.17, 18.1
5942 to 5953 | 0.11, 14.7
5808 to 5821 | -0.21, 19.1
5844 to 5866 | 0.05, 15.2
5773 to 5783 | -0.17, 18.1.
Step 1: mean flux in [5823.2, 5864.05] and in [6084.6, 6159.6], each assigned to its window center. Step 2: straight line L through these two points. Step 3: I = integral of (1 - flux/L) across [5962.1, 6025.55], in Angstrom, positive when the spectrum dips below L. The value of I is 9.4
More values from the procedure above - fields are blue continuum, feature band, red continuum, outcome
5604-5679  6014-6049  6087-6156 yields 2.5 Angstrom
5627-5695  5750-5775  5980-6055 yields -3.8 Angstrom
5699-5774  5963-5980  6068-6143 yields 3.8 Angstrom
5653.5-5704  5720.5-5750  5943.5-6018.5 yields -3.0 Angstrom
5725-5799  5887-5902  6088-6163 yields 9.9 Angstrom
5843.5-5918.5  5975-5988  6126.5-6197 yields -1.2 Angstrom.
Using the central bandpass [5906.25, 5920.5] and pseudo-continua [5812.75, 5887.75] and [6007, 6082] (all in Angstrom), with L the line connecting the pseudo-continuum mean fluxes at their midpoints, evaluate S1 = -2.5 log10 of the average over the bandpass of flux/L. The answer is 0.30 mag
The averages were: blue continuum 15.5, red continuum 17.6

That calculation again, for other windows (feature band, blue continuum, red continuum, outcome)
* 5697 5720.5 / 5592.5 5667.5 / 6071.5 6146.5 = -0.11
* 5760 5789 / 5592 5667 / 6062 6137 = -0.12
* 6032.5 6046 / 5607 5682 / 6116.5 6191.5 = -0.07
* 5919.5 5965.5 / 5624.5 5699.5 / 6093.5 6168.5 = 0.27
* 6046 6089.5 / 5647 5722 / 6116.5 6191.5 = -0.13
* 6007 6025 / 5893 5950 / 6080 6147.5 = -0.05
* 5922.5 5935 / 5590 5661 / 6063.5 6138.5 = 0.33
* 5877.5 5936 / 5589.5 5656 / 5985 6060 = 0.46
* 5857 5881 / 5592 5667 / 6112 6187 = 0.18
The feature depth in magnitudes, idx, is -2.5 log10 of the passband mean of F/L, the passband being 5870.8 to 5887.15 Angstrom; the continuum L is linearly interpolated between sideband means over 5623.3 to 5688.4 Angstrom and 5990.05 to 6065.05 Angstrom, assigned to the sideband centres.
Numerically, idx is 0.34 mag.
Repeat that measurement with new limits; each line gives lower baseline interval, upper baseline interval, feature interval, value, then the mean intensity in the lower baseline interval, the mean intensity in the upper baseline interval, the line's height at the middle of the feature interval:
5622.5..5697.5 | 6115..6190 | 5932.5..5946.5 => 0.178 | 15.5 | 16.6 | 16.1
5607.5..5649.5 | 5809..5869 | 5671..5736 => -0.096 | 14.6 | 16.9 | 15.4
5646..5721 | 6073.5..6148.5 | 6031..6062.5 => 0.052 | 16.3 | 19.1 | 18.7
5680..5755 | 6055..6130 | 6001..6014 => 0.191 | 17.3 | 18.7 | 18.4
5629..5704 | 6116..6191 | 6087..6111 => -0.162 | 15.7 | 16.5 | 16.4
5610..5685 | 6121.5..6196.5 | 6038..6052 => -0.116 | 15.1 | 16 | 15.8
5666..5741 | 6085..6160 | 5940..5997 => 0.238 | 16.7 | 19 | 18.1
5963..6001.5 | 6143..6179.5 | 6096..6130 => -0.206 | 15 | 15.7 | 15.5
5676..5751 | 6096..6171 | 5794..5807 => -0.160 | 17.2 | 18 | 17.3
